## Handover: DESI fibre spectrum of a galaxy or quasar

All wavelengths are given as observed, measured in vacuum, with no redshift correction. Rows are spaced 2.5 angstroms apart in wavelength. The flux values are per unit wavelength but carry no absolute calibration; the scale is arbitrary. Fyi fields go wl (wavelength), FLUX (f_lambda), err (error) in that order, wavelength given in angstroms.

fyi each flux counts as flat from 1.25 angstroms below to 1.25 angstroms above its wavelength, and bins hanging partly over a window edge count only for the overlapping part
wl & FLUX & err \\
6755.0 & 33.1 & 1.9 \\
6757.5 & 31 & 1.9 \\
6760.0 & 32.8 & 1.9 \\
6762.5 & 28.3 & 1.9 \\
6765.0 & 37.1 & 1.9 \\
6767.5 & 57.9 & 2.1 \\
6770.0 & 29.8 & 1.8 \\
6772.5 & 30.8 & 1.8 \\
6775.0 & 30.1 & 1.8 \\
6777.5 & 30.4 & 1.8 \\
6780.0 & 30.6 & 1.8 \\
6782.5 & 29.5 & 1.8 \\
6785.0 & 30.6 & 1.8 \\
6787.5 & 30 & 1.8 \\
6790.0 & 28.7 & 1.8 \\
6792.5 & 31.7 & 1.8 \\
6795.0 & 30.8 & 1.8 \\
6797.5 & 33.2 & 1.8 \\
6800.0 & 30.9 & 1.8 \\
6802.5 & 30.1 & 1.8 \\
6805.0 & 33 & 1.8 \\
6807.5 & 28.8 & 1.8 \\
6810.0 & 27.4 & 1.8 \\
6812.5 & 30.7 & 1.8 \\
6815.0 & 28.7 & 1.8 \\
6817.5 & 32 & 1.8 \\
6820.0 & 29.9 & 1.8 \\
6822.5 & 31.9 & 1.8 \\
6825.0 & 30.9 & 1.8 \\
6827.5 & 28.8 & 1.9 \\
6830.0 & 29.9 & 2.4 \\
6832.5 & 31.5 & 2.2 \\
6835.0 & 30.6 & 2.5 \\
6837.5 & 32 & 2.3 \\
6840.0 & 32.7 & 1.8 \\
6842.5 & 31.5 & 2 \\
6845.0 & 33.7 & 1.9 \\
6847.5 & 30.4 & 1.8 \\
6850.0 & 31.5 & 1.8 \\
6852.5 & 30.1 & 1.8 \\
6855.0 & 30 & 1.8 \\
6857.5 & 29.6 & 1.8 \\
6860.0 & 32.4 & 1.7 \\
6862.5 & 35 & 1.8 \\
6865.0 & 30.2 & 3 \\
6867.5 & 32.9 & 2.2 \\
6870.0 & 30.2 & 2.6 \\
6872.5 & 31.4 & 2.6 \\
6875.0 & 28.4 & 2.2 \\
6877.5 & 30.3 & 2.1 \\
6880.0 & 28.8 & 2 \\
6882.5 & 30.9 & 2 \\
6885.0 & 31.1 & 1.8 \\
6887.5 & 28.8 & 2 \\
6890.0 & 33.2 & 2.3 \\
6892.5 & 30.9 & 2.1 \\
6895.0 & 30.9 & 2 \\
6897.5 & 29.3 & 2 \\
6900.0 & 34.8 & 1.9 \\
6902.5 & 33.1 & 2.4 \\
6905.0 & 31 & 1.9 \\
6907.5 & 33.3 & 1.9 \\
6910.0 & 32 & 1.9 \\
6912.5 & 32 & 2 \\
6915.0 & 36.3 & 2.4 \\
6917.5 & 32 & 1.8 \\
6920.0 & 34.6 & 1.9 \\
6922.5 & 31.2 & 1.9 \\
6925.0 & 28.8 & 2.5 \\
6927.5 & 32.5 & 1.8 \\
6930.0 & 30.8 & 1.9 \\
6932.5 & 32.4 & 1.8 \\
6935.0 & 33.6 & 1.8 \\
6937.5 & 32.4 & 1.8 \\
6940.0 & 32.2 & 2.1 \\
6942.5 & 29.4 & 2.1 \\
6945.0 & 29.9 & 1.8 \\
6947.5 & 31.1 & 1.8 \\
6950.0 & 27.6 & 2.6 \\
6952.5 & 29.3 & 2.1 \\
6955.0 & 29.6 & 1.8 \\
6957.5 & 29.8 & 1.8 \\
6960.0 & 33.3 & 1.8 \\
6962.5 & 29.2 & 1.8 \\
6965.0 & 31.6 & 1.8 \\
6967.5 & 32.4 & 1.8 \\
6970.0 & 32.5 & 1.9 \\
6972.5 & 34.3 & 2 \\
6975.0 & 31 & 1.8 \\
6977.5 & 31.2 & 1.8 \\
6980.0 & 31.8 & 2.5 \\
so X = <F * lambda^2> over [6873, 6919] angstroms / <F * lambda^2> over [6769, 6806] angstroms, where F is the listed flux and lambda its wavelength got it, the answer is 1.06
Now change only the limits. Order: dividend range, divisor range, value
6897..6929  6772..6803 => 1.10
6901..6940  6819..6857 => 1.07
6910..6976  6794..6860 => 1.06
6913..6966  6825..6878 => 1.03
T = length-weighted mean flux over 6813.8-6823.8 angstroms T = 30.6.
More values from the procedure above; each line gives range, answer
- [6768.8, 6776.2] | 30.2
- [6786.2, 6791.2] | 29.4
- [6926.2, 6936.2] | 32.3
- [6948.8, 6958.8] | 29.1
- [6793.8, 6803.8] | 31.3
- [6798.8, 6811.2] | 30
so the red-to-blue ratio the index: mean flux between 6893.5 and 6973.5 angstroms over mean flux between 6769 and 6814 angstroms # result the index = 1.0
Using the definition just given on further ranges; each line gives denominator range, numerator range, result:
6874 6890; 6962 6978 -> 1.06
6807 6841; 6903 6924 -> 1.08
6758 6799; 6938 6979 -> 0.95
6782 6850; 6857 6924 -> 1.03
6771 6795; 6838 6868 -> 1.04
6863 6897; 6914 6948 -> 1.04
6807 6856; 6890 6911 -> 1.04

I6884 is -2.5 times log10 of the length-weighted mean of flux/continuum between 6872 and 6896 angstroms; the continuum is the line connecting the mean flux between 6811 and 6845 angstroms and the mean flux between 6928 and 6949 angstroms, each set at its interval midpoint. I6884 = 0.03 mag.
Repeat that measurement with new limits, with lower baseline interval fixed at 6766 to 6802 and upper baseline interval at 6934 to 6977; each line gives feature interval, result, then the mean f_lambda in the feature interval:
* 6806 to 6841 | 0.061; 30.4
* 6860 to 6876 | 0.012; 31.5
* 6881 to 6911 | 0.000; 31.6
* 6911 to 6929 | -0.036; 32.5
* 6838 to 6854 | 0.012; 31.6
